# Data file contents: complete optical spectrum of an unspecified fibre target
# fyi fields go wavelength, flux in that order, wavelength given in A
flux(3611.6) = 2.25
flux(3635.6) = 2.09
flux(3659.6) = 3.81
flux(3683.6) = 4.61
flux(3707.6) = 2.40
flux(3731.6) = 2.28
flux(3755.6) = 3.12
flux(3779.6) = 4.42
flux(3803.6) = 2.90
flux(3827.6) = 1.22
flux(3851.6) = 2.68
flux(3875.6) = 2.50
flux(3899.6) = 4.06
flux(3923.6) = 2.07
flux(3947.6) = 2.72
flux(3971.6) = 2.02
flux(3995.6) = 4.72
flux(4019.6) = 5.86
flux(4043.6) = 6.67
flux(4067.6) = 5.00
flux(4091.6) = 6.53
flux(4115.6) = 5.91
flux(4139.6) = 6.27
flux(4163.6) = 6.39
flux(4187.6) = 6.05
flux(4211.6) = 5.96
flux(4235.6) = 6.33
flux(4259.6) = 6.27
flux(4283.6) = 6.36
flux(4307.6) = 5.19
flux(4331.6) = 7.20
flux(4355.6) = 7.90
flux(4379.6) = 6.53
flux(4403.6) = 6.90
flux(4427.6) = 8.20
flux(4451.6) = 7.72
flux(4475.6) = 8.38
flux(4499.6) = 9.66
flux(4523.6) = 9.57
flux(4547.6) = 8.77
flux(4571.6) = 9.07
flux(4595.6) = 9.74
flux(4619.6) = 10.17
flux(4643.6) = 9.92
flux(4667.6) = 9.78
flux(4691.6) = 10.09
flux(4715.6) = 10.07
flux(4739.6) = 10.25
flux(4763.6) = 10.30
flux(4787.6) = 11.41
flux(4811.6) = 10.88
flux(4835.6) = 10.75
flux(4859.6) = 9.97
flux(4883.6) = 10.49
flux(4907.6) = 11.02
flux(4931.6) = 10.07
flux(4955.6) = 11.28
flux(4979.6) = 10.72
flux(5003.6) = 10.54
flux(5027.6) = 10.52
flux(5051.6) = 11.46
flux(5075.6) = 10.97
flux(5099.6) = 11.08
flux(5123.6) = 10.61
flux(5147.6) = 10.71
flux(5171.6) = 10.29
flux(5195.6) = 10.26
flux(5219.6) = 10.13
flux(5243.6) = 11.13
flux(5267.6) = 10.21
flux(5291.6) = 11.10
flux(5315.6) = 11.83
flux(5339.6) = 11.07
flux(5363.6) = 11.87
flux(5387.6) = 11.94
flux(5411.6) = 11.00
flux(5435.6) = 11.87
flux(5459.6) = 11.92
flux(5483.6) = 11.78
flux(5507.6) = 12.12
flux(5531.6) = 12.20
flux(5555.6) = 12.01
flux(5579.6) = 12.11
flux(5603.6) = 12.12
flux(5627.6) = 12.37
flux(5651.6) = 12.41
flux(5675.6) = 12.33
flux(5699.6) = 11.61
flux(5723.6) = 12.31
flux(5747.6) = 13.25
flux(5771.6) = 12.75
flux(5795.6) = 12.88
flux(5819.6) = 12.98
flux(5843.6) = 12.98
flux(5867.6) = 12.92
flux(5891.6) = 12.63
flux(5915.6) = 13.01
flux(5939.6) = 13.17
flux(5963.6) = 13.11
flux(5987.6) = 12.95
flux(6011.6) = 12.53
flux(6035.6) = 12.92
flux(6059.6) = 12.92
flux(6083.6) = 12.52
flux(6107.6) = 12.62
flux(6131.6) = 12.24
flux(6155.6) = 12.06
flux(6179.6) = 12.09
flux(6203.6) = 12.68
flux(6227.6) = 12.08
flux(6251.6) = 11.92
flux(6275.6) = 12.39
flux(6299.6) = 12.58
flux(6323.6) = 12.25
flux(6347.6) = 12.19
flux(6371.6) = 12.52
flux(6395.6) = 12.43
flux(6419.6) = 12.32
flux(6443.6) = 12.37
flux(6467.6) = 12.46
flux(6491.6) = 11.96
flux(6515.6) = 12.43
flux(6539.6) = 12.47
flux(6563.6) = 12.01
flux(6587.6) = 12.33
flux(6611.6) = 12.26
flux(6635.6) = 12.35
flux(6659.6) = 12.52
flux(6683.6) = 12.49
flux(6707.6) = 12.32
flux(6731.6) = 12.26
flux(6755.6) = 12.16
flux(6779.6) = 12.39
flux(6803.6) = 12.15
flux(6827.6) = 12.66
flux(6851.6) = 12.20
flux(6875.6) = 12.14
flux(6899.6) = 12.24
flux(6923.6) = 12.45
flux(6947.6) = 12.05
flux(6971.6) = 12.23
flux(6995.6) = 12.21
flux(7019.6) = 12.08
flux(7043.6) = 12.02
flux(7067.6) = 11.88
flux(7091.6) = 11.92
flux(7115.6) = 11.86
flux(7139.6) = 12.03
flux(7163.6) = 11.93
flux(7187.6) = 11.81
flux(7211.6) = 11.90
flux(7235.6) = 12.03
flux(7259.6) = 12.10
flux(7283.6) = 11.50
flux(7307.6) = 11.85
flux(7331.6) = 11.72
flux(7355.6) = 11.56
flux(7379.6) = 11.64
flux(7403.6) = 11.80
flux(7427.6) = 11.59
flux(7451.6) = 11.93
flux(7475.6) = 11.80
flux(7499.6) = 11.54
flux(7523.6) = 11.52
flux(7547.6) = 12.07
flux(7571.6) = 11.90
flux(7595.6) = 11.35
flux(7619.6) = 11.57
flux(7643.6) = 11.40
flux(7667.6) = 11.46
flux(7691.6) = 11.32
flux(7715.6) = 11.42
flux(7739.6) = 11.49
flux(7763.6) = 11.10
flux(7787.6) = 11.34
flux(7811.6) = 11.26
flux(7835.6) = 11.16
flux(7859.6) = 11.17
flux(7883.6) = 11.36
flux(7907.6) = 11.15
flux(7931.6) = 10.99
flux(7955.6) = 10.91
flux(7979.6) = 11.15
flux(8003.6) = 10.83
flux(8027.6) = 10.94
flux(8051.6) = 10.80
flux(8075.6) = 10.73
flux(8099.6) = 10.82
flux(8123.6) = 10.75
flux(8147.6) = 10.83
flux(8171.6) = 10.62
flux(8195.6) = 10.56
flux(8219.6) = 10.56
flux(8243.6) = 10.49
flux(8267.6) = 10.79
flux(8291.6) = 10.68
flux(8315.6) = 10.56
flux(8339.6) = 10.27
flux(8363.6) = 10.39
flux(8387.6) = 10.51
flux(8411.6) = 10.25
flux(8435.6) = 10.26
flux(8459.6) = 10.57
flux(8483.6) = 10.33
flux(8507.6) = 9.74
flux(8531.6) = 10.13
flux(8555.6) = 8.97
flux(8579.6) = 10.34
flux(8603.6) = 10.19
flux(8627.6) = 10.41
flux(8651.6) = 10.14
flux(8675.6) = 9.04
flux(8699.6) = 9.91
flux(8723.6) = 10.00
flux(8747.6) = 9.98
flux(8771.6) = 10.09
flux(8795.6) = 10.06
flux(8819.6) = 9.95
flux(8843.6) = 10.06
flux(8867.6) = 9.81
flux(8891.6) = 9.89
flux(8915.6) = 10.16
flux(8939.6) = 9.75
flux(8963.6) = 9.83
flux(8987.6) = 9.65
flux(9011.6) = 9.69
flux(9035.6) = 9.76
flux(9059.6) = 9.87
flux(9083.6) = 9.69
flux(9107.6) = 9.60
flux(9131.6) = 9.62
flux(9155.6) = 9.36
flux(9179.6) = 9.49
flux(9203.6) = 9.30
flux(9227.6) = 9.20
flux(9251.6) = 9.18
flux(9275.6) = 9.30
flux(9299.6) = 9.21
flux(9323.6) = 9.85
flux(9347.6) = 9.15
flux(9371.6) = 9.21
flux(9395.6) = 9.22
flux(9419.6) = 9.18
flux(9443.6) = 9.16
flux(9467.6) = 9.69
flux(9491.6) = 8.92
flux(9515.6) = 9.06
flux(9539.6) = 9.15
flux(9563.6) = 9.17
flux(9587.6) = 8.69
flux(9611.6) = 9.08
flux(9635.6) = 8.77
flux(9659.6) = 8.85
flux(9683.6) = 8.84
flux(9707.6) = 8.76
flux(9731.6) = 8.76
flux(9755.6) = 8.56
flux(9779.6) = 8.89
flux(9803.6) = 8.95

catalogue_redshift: 0.00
